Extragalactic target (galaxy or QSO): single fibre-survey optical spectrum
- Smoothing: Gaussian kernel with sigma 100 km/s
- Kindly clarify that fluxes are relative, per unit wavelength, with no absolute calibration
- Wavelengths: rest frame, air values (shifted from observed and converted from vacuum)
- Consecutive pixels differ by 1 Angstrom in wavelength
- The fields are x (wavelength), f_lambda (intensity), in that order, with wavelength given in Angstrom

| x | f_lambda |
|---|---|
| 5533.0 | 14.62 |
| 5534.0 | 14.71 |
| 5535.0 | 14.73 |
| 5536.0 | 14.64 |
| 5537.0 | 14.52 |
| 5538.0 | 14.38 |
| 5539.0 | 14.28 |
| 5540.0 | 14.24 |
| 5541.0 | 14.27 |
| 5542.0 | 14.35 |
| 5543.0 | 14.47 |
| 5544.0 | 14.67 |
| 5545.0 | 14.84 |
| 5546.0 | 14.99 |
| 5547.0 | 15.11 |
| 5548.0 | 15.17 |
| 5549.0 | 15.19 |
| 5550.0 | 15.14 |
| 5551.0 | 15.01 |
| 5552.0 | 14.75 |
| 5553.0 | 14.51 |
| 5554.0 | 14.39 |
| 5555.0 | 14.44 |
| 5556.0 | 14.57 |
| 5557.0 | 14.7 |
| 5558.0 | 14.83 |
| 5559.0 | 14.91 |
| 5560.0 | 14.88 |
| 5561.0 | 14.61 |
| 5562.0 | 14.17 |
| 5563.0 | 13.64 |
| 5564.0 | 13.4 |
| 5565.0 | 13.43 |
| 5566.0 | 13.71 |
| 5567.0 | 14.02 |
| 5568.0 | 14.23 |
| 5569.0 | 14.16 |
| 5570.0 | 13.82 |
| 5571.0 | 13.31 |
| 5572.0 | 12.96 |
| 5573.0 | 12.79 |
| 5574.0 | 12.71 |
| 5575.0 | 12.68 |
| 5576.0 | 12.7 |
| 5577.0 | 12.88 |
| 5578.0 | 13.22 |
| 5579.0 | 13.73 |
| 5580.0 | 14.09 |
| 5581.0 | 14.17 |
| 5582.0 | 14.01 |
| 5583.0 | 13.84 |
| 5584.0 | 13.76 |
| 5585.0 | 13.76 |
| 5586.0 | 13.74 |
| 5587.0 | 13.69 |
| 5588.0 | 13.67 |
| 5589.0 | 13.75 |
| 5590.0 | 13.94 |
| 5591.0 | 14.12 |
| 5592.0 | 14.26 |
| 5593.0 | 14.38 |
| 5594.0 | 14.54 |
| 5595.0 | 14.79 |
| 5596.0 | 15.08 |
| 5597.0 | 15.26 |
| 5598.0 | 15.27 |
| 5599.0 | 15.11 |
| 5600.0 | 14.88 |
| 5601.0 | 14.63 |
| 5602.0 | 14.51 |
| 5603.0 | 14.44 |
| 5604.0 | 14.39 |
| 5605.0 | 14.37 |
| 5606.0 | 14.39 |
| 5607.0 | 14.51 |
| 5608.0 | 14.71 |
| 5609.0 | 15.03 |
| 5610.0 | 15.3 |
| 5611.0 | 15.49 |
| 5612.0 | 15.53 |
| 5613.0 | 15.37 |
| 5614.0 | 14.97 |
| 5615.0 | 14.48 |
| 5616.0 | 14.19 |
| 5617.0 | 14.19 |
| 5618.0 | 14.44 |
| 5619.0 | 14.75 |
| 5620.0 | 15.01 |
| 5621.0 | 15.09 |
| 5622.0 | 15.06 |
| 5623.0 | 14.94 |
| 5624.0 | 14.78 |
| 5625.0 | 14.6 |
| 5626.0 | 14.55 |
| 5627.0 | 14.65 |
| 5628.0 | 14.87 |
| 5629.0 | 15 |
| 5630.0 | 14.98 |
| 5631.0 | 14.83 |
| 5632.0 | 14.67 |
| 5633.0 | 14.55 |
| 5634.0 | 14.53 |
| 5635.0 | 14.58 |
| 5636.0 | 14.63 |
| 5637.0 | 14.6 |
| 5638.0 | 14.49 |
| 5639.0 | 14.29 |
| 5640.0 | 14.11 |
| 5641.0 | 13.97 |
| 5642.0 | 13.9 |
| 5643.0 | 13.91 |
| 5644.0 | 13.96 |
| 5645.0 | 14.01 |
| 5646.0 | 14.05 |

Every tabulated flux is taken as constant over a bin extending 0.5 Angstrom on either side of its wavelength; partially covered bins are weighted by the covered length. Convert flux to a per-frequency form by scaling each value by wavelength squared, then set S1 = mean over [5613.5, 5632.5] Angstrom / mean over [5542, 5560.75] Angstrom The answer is 1.0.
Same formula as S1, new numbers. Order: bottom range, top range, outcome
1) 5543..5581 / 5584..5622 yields 1.05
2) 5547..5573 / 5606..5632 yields 1.06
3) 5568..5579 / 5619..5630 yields 1.15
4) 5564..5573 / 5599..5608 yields 1.08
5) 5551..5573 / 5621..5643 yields 1.06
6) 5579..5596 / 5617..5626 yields 1.06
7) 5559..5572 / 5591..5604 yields 1.07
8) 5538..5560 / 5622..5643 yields 1.02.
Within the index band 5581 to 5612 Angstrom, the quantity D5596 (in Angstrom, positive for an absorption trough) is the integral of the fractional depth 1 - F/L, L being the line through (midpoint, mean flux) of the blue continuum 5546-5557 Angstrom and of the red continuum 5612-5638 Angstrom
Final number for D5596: 0.6 Angstrom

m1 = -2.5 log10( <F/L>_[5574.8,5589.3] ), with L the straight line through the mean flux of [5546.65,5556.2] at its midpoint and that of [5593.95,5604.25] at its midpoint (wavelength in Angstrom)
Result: 0.09 mag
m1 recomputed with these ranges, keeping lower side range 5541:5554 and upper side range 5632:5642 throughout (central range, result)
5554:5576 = 0.06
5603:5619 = -0.02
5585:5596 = 0.04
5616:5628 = -0.02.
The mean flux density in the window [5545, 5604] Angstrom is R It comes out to 14.2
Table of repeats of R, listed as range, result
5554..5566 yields 14.3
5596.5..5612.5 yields 14.9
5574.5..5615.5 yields 14.3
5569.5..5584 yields 13.4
